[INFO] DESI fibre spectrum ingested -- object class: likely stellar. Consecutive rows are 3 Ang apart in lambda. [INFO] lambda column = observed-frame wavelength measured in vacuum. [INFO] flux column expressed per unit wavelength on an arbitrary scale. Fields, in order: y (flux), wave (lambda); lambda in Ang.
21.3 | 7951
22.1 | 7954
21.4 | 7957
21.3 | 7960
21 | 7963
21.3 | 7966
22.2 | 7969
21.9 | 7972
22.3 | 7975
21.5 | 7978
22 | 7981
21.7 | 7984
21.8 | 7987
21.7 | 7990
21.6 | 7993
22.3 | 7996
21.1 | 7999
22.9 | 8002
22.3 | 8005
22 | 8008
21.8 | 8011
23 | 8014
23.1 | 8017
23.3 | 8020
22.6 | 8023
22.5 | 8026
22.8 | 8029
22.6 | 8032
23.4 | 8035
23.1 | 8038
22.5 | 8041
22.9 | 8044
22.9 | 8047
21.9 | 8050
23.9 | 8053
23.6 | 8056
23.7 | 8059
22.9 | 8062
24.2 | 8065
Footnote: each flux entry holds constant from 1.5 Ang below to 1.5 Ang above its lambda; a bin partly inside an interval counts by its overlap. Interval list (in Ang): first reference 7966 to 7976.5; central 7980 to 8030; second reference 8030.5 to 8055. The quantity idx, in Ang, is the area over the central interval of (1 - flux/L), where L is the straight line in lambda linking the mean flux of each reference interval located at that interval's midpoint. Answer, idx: 0.4 Ang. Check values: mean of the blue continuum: 22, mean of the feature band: 22.3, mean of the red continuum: 22.9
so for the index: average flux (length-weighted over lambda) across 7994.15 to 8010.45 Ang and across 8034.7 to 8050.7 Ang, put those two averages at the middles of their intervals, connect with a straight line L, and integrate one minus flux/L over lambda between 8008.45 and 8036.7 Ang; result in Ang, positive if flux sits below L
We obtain -0.4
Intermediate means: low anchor 22.1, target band 22.8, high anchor 22.8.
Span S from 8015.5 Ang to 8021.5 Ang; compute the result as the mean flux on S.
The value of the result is 23.2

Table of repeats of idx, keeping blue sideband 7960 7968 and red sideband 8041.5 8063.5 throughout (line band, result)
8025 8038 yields -0.1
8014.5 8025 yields -0.3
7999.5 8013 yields 0.0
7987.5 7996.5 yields 0.0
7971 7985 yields -0.2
